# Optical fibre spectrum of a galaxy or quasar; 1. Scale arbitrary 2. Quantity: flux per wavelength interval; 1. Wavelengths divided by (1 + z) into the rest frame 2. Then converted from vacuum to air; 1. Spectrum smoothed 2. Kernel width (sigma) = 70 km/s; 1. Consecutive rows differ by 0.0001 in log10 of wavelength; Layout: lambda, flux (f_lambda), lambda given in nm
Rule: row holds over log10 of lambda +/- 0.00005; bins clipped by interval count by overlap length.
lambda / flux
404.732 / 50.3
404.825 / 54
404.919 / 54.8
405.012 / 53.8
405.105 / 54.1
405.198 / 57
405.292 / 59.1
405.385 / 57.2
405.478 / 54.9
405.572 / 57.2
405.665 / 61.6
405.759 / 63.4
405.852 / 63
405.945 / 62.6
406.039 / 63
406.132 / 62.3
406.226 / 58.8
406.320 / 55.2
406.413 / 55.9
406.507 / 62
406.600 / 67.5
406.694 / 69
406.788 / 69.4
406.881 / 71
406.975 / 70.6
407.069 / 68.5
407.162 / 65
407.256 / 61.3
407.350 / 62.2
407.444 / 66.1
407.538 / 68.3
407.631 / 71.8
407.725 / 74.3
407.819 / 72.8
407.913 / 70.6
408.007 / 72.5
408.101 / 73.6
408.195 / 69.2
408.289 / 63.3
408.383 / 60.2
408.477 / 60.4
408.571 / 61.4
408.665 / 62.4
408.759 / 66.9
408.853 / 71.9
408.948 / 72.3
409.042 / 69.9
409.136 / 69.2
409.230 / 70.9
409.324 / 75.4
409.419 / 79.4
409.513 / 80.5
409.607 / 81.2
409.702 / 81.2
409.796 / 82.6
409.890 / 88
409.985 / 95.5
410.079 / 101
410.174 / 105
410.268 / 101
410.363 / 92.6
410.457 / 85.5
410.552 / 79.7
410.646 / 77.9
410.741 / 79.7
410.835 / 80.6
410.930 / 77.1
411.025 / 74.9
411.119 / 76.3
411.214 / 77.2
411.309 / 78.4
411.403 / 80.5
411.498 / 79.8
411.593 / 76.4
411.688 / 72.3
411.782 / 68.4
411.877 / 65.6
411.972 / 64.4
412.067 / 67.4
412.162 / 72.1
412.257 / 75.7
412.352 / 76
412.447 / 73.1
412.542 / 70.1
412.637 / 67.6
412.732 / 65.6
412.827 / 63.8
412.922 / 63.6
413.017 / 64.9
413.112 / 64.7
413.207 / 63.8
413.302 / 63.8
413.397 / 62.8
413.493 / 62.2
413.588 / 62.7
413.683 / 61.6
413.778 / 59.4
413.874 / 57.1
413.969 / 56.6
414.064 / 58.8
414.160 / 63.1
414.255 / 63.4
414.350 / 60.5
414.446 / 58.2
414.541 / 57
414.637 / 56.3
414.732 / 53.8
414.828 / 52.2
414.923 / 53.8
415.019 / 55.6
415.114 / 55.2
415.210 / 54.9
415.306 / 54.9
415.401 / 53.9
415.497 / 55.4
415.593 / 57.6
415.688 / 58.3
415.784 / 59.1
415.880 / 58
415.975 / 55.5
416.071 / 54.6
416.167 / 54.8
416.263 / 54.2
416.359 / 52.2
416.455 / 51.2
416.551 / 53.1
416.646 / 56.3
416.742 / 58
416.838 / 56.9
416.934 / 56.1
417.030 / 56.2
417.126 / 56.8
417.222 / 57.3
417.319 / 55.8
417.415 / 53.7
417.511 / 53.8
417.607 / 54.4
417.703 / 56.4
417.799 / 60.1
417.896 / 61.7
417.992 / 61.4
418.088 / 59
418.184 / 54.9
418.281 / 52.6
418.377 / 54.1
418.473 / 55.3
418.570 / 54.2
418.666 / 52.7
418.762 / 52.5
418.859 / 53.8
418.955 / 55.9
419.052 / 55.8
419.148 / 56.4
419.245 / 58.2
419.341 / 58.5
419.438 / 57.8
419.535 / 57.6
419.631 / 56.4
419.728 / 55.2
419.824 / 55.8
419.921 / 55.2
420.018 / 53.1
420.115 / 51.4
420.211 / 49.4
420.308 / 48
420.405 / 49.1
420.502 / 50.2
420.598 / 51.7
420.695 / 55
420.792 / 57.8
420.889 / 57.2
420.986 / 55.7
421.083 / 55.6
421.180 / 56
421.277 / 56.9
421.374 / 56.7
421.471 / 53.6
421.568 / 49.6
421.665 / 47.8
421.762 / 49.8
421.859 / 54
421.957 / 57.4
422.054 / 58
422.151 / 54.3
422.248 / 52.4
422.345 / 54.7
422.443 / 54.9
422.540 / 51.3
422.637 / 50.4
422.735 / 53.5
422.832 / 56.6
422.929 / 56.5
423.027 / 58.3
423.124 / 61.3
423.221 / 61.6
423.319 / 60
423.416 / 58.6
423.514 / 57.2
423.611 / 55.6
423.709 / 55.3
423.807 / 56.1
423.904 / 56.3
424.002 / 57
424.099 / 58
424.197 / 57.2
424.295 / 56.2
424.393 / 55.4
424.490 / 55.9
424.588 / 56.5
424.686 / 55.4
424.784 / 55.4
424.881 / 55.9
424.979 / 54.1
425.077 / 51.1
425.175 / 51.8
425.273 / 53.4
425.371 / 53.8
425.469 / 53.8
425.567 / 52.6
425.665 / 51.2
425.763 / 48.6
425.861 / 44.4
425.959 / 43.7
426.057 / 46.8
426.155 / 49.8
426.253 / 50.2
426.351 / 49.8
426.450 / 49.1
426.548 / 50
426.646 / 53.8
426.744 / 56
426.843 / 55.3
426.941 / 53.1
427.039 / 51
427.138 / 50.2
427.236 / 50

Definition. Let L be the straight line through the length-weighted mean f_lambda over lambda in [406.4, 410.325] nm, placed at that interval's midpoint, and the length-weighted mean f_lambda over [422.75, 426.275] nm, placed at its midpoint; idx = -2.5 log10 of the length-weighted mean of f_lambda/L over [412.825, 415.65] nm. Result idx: 0.13 mag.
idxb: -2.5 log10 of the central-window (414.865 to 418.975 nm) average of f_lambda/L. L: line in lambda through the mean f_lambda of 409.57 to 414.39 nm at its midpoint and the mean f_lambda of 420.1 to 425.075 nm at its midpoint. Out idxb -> 0.164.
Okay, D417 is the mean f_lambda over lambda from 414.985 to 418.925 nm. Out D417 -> 55.7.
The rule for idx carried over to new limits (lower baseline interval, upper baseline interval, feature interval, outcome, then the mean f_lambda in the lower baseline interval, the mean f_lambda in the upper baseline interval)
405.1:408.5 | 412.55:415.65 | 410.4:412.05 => -0.23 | 64.3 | 59.7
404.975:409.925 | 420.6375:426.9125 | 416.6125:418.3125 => 0.04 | 66.8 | 54.2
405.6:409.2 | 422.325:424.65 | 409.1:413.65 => -0.19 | 66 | 56.4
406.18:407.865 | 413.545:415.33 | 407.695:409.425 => -0.08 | 66.1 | 57.6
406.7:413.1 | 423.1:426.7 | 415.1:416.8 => 0.19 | 73.9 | 53.8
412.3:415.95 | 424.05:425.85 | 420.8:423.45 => 0.01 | 60.5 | 54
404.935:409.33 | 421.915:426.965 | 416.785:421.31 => 0.04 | 64.7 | 54.1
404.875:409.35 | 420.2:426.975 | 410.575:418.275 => -0.04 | 64.6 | 53.9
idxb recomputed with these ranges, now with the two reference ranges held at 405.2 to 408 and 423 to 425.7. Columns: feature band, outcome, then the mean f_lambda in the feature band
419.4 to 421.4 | 0.07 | 54.3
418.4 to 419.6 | 0.05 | 55.7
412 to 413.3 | -0.11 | 68.1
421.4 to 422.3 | 0.08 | 53.1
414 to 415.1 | 0.06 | 57.5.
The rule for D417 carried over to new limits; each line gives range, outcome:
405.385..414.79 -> 69.6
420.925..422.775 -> 53.8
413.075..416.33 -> 58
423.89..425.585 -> 55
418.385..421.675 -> 54.4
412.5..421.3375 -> 56.9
